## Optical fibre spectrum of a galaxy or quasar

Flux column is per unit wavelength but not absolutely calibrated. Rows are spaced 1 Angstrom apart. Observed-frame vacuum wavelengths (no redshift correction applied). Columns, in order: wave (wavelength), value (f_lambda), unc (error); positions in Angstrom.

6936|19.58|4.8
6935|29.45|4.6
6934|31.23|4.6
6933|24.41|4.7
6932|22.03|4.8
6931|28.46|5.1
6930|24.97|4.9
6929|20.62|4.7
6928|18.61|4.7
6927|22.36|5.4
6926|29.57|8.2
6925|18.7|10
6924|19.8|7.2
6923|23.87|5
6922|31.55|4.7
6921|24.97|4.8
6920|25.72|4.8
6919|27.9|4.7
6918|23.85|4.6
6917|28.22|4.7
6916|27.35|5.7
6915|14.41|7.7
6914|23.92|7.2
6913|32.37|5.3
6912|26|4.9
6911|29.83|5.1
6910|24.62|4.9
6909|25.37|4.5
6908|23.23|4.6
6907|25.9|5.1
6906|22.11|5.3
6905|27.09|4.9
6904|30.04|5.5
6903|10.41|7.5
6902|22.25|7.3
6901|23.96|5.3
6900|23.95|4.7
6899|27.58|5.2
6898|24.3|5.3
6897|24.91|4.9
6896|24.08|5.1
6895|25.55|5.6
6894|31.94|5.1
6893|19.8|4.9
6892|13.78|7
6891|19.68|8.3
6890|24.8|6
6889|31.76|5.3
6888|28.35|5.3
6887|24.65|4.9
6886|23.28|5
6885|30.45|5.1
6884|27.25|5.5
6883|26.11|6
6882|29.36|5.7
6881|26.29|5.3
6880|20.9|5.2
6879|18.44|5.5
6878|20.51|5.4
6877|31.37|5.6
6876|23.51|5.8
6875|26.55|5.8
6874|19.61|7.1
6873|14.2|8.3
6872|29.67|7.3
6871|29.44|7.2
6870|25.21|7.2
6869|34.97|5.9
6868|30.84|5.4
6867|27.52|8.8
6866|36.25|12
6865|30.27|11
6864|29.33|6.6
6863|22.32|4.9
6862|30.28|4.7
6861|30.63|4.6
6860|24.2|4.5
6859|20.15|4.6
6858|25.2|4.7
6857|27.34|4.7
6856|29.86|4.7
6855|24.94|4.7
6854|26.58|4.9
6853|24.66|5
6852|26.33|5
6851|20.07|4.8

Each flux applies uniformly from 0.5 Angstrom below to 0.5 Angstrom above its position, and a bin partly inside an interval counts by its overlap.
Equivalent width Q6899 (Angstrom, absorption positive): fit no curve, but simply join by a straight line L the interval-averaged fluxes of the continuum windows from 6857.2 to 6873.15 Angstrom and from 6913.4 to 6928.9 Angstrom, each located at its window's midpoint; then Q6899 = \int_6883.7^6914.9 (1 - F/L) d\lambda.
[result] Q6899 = 0.85 Angstrom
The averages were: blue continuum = 27.8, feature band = 24.8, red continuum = 24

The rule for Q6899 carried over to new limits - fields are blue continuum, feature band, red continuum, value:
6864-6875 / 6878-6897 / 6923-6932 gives 1.1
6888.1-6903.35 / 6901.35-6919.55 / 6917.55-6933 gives -0.6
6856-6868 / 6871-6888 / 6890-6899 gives 0.4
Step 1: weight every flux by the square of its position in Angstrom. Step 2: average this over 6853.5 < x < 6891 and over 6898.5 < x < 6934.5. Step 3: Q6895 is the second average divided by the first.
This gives 0.94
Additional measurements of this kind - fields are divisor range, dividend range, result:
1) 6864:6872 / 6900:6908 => 0.77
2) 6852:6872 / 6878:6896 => 0.89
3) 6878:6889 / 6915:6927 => 0.99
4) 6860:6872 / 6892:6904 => 0.80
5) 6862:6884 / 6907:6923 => 0.99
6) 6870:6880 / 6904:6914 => 1.13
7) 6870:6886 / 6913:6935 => 1.01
